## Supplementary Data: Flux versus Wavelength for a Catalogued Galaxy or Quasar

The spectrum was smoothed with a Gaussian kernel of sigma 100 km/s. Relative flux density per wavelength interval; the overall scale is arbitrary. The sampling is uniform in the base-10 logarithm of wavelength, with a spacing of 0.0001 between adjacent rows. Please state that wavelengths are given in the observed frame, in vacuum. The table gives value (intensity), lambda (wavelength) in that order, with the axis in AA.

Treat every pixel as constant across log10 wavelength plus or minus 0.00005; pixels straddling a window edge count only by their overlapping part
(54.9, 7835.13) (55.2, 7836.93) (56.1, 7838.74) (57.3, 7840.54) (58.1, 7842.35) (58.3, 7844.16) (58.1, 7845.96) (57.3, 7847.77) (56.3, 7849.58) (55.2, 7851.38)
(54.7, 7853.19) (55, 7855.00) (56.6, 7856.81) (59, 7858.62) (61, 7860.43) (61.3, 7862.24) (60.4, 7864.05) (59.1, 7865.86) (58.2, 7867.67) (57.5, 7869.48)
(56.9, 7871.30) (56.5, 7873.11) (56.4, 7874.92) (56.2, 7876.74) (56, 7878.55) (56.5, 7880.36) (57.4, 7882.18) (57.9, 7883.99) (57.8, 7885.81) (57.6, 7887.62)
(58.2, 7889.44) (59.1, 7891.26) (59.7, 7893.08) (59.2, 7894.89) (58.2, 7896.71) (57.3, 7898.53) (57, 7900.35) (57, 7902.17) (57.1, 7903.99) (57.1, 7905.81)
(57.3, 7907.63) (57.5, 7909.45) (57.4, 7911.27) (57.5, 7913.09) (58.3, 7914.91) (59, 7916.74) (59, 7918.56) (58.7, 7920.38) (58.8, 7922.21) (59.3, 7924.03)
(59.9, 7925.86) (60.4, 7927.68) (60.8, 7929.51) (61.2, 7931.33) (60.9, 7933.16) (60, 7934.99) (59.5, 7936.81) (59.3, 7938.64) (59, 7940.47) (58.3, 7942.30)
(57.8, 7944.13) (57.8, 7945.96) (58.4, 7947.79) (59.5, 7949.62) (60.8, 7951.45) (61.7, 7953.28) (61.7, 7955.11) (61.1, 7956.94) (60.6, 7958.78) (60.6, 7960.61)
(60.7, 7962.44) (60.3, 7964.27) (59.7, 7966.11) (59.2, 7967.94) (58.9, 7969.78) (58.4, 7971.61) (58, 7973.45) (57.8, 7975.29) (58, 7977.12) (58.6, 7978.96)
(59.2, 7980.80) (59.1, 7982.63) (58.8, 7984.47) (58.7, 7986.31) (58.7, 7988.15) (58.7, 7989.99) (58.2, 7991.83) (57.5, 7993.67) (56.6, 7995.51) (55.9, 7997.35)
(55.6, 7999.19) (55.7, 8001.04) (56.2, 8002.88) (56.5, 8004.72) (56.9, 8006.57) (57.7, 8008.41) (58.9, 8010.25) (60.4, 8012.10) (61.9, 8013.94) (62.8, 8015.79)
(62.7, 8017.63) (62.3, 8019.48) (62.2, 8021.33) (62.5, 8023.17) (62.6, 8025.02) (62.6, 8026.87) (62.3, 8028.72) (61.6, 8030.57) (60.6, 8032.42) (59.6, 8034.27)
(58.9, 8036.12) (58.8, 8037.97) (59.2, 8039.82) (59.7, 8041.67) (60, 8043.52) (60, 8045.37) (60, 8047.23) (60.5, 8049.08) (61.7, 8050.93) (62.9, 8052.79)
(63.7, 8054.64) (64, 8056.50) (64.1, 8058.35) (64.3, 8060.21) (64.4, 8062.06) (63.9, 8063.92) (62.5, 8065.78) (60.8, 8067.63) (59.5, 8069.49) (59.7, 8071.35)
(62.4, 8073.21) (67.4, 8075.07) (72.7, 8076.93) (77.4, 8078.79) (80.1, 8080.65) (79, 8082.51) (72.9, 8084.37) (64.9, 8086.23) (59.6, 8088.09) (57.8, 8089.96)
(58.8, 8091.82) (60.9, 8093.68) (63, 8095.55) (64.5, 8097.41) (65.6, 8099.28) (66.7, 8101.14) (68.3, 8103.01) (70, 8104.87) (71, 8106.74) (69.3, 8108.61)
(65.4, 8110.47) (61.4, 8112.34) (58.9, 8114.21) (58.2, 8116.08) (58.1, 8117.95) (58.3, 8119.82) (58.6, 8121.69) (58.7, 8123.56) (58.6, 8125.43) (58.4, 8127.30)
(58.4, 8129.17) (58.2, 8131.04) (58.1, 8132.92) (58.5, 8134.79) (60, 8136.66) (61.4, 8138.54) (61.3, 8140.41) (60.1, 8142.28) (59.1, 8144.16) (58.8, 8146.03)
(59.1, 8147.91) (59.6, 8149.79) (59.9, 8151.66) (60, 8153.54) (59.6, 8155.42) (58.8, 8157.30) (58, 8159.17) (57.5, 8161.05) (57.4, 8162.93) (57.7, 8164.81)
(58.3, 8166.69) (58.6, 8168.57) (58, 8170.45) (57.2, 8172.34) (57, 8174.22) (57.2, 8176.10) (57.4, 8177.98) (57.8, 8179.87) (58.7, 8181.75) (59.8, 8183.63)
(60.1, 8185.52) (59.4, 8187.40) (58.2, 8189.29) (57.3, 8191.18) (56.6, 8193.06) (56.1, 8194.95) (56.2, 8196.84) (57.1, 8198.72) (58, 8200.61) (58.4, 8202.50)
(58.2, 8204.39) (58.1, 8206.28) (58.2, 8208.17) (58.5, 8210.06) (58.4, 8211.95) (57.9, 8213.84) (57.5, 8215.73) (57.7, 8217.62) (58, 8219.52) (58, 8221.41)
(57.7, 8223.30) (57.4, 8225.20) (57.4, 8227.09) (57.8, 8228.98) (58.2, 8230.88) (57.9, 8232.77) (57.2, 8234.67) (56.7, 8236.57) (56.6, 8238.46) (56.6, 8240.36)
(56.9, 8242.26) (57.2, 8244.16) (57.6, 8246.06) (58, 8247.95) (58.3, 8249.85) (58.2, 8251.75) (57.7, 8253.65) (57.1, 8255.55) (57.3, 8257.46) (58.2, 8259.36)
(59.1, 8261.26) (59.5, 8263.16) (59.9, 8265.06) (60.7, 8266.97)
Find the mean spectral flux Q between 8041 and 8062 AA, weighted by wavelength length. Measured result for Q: 62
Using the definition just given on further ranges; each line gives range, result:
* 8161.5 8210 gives 57.9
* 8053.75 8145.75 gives 63.4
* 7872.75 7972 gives 58.8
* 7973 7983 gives 58.5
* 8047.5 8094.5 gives 65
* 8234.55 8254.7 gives 57.4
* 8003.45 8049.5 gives 60.4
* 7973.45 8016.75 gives 58.2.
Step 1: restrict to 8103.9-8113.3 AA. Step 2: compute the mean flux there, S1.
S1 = 67.4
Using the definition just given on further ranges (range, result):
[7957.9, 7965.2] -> 60.6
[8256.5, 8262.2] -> 58.1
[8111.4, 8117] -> 59.4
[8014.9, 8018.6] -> 62.8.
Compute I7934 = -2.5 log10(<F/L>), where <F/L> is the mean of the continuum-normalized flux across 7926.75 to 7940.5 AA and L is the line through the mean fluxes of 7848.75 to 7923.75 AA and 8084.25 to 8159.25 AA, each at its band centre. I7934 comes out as -0.032 mag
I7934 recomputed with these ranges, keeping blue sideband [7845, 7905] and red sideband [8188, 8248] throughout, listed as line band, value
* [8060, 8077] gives -0.103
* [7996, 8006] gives 0.031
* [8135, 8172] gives -0.028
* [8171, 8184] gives -0.004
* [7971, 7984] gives -0.016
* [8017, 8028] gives -0.088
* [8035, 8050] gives -0.038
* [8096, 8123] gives -0.111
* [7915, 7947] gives -0.032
